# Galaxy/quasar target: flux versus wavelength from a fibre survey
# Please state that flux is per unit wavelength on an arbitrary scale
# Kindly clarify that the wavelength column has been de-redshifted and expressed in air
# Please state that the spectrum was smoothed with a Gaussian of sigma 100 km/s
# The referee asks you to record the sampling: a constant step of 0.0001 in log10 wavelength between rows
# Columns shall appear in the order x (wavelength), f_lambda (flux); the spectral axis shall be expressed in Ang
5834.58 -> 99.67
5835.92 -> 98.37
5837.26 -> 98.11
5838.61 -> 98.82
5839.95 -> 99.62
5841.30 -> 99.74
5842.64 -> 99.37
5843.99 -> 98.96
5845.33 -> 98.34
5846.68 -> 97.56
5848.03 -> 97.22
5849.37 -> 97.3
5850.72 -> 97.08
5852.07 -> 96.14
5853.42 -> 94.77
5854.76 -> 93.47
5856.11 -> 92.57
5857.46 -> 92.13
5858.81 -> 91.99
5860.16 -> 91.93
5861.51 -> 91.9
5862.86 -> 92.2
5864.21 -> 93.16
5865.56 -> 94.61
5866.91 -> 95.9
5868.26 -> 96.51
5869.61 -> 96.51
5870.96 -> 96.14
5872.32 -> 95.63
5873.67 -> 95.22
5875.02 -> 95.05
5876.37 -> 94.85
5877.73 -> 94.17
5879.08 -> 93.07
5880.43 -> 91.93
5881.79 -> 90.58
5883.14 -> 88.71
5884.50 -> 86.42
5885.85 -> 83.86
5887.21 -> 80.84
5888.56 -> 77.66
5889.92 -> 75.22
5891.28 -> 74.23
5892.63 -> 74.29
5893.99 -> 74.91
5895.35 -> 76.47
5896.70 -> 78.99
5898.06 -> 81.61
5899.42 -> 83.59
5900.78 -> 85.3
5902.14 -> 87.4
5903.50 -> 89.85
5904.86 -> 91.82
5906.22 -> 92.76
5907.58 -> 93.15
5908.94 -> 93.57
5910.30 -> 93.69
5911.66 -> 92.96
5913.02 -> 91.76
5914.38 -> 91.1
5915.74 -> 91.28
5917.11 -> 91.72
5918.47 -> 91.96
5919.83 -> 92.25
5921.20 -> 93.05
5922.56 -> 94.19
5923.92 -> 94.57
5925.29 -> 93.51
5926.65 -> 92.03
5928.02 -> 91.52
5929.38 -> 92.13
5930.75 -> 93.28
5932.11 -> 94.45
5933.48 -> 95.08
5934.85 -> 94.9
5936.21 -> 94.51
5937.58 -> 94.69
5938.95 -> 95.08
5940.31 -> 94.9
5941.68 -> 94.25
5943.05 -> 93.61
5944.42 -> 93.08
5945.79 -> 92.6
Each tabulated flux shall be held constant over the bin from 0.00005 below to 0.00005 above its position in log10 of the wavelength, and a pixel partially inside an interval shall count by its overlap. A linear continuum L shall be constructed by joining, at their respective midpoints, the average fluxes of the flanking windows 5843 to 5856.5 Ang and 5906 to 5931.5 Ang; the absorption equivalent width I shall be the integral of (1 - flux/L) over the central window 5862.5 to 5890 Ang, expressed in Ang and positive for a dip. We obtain 1.12 Ang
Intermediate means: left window 96.5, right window 92.7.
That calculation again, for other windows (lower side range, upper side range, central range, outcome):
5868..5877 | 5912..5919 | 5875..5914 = 3.0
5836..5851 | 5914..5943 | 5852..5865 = 0.6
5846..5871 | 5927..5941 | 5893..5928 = 1.8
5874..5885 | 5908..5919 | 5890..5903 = 1.8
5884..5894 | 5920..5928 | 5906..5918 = -0.6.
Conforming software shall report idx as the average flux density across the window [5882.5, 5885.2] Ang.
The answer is 87.5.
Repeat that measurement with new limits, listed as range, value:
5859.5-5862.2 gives 91.9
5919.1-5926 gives 93.5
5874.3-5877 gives 95.2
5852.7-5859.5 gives 93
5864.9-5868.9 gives 95.7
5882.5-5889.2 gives 83.5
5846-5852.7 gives 97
